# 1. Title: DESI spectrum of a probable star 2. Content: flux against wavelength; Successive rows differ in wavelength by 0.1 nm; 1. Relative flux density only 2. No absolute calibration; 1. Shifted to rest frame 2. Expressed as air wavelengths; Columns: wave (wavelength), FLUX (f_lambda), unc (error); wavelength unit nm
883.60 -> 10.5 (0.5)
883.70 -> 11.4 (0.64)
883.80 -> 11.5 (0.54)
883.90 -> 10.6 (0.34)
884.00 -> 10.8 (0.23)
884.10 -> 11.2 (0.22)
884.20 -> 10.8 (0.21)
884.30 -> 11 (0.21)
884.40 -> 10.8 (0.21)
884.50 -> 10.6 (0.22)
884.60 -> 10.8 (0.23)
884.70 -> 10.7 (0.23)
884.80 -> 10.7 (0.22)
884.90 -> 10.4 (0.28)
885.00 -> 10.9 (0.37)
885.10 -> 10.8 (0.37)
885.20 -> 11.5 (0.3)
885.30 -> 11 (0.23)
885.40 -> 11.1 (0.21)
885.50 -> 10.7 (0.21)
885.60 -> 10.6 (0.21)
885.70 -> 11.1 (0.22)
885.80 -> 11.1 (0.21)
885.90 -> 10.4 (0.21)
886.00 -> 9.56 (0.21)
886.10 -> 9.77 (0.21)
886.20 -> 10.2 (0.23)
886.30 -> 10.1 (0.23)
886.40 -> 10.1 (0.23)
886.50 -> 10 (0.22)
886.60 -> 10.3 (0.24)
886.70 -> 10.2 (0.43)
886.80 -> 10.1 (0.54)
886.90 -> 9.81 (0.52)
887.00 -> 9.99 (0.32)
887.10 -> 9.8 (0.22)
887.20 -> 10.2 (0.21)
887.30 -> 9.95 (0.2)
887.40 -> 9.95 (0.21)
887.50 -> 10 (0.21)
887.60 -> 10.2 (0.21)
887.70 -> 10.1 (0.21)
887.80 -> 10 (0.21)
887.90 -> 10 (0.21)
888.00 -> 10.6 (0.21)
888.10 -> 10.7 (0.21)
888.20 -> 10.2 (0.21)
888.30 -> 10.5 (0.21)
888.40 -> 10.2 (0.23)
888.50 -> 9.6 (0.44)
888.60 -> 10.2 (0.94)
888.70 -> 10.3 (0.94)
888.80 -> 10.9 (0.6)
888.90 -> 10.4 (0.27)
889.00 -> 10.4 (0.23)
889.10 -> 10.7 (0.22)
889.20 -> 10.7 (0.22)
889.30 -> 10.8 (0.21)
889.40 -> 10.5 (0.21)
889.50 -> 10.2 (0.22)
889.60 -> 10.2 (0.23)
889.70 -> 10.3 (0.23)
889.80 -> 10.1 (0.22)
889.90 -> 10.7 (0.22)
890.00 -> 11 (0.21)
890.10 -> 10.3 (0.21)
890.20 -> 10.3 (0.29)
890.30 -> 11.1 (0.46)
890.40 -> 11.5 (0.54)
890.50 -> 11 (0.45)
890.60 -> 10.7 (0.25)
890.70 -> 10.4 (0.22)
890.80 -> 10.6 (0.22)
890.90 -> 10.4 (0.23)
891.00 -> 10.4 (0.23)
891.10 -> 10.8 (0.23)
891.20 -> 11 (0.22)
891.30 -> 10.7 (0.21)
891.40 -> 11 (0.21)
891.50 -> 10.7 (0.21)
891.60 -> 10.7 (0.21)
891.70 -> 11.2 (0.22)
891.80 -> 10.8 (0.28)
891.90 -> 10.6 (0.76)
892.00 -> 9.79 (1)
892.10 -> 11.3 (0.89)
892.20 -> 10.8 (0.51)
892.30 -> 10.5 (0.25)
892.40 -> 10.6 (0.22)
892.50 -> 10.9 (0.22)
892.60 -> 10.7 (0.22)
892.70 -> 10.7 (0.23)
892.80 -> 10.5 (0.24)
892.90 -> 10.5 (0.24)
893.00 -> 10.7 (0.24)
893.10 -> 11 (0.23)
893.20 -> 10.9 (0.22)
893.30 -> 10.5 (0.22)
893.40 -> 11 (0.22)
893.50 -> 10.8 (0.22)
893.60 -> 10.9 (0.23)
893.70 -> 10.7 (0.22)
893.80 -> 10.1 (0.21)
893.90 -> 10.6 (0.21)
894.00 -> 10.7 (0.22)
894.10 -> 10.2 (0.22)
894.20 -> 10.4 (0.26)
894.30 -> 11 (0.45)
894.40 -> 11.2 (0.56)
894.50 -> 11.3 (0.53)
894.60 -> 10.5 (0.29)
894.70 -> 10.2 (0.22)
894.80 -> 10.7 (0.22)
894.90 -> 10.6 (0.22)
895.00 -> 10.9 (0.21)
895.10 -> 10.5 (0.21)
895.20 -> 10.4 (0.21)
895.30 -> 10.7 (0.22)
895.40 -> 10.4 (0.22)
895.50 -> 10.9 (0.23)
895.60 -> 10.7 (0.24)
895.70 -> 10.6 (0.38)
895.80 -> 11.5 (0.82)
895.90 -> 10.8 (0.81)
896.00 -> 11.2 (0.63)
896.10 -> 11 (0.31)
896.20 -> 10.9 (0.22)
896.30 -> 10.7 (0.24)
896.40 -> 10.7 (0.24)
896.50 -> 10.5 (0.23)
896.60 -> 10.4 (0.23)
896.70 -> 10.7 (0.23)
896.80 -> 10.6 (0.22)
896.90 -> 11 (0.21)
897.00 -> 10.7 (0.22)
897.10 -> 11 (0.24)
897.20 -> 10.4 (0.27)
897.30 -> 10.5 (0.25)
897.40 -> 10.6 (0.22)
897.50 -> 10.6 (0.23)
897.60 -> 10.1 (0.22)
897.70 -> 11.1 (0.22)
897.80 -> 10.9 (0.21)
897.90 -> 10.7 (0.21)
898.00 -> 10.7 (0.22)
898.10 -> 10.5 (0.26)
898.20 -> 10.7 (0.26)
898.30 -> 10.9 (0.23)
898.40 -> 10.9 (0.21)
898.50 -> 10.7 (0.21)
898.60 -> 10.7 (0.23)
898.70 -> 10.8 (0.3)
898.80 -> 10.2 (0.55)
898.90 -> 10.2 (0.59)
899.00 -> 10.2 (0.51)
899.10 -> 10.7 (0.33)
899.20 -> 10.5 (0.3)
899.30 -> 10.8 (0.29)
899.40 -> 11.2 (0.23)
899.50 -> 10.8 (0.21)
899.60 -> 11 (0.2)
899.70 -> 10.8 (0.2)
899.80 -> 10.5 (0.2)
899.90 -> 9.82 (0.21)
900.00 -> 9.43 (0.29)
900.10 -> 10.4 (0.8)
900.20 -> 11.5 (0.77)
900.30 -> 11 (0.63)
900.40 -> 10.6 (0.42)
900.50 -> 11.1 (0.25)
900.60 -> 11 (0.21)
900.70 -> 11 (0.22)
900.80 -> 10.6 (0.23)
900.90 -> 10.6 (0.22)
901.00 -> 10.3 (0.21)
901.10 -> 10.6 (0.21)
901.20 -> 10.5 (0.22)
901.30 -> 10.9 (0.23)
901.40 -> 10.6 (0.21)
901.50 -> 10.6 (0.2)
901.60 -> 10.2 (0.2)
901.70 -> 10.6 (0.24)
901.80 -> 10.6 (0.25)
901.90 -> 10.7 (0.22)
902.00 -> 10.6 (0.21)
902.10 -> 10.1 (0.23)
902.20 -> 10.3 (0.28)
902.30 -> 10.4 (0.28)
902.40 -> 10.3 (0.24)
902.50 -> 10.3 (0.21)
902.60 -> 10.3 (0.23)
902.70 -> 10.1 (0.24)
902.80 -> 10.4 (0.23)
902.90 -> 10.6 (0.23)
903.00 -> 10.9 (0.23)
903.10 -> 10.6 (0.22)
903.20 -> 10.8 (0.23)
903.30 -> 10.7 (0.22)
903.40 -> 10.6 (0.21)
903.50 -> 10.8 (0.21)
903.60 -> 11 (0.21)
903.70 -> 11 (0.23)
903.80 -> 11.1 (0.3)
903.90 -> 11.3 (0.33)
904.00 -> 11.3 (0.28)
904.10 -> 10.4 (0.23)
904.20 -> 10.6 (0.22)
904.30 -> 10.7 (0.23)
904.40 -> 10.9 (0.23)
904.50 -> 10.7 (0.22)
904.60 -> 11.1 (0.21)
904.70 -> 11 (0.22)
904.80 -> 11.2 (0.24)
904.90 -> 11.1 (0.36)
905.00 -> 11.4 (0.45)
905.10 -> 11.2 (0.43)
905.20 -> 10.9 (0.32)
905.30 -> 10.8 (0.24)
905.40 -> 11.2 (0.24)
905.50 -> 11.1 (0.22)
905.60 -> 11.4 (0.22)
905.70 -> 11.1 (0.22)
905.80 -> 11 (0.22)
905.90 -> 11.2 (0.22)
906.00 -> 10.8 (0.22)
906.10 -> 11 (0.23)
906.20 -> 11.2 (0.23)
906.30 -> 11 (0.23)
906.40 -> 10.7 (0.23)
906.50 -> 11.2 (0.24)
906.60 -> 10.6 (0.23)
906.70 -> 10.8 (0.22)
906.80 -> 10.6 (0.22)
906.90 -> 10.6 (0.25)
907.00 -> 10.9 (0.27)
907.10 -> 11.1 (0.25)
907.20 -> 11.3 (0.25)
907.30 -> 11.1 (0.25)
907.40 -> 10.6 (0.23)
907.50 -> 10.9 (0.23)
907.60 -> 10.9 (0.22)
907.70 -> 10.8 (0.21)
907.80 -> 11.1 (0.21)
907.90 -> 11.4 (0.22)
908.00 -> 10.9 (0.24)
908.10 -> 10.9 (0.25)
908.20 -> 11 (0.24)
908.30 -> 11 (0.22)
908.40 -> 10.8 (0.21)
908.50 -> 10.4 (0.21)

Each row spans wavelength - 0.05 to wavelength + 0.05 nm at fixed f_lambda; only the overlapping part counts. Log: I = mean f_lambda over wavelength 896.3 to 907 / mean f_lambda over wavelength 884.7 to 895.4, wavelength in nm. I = 1.02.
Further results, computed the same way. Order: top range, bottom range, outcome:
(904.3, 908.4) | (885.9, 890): 1.07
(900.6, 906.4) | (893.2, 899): 1.01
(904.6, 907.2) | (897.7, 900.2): 1.04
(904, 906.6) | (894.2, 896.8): 1.02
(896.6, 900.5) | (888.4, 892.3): 1.00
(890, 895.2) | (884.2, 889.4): 1.03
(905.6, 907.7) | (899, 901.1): 1.03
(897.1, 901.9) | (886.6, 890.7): 1.03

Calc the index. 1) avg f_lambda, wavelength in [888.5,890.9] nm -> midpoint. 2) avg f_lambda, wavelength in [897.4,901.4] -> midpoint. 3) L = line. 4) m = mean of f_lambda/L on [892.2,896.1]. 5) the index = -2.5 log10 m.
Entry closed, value -0.01 mag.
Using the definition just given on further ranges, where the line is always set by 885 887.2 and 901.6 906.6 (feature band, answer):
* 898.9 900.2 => 0.02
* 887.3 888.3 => 0.03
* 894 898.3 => -0.01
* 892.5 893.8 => -0.02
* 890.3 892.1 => -0.02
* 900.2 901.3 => 0.00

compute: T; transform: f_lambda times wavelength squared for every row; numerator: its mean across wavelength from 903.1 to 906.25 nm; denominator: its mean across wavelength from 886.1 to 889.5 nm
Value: 1.1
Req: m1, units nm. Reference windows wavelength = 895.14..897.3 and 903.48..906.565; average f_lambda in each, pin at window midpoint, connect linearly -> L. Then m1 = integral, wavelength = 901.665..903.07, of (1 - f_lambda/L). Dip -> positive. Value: 0.063 nm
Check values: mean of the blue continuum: 10.7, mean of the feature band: 10.4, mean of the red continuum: 11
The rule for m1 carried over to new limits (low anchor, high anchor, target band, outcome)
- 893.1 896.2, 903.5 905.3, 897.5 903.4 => 0.15 nm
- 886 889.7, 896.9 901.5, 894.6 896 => -0.03 nm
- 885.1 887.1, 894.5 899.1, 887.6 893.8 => -0.04 nm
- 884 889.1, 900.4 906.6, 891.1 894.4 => -0.05 nm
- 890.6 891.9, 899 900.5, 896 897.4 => -0.01 nm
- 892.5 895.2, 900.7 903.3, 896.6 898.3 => -0.01 nm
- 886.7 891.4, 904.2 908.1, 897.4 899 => 0.01 nm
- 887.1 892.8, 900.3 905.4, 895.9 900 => -0.01 nm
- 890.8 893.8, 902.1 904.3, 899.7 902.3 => 0.02 nm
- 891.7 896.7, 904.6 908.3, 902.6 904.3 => 0.03 nm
